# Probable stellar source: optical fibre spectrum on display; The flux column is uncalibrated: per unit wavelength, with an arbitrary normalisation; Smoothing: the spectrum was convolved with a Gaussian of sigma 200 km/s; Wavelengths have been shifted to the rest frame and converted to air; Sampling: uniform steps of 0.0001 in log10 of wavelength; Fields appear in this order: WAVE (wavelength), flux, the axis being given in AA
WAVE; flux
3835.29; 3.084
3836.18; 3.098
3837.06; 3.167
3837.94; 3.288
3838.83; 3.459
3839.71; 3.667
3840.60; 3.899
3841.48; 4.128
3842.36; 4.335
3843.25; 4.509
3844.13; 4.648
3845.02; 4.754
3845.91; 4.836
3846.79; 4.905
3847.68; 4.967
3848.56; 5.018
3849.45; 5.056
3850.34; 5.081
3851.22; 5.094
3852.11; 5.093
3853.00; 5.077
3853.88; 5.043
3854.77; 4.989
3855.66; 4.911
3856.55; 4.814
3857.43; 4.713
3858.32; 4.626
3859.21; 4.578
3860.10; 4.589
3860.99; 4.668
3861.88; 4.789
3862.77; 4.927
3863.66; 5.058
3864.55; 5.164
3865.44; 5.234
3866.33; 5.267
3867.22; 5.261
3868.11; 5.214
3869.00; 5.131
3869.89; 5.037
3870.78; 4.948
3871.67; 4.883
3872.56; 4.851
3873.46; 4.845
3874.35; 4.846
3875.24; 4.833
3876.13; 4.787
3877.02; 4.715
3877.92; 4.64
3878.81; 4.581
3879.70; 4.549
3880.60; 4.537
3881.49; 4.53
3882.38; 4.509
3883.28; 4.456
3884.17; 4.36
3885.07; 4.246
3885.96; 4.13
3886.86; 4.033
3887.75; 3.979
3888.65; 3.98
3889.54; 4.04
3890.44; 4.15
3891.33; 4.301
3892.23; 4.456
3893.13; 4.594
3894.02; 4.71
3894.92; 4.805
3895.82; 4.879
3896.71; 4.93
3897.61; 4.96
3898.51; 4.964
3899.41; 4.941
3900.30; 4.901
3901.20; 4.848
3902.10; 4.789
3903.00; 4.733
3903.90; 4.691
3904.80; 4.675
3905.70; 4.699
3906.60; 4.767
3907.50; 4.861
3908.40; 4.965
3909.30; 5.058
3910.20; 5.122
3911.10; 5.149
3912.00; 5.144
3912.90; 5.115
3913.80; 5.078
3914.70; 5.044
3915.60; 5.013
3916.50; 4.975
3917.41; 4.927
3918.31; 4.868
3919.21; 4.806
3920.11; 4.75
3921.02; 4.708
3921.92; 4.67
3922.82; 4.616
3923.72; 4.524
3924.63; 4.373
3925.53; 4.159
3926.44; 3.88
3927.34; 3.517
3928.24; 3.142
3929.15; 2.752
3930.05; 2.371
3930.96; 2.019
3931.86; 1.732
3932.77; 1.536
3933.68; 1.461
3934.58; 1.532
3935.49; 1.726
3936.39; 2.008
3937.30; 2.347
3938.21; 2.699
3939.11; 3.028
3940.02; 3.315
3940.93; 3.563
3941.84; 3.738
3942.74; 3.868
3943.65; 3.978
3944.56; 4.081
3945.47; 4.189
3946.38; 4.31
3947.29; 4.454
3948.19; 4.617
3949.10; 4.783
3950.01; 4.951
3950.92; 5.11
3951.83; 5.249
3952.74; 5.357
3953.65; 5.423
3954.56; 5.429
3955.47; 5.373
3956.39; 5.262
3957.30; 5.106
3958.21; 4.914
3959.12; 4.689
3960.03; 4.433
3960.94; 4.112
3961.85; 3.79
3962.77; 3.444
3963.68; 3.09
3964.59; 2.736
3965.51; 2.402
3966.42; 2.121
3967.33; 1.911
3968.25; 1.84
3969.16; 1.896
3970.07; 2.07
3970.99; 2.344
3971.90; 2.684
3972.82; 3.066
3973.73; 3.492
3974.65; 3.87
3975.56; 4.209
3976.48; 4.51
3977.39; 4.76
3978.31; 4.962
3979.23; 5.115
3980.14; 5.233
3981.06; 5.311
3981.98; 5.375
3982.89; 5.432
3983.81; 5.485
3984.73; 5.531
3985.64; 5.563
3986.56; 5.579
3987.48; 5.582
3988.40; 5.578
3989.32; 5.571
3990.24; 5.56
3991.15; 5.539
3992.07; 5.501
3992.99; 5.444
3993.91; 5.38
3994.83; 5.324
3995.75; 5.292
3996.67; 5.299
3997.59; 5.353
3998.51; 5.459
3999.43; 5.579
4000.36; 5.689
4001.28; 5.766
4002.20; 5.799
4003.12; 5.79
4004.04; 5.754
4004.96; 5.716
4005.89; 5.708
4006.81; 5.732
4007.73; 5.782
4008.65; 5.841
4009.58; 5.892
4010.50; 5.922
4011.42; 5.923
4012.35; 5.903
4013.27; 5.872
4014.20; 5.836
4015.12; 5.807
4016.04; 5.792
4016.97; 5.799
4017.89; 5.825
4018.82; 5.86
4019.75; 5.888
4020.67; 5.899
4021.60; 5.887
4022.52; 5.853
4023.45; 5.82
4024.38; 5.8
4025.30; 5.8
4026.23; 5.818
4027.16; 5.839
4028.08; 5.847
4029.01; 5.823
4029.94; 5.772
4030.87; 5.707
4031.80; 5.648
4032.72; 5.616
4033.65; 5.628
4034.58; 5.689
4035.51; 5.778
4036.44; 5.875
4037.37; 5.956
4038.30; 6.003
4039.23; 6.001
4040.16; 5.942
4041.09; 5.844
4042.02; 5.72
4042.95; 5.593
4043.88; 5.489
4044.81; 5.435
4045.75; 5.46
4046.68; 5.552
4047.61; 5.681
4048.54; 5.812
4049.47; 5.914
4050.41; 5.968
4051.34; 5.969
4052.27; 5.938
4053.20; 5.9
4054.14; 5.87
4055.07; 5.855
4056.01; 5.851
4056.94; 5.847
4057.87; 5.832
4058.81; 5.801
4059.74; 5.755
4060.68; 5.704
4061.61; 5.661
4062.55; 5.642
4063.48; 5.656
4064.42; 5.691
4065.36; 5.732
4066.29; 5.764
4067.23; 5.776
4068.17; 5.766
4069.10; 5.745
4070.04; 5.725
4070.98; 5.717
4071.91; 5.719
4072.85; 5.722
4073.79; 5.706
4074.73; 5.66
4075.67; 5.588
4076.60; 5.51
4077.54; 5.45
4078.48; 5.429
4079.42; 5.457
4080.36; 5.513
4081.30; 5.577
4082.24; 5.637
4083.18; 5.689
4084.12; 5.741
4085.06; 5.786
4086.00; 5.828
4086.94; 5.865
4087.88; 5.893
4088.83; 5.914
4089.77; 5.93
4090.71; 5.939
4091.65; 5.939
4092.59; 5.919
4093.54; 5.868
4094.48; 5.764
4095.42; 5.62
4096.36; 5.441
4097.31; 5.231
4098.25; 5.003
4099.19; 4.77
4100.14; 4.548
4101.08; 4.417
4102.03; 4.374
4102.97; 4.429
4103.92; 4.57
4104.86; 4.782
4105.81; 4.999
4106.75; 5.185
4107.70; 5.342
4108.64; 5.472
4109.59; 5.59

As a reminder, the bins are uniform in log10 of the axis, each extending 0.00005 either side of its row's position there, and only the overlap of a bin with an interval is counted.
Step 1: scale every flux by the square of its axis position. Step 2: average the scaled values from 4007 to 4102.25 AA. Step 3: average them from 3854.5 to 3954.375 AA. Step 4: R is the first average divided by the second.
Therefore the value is 1.41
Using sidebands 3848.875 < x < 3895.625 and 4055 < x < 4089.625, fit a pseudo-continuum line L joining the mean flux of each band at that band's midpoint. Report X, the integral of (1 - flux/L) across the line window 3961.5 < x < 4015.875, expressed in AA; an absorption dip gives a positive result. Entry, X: 5.17 AA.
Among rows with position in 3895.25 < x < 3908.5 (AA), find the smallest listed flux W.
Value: 4.675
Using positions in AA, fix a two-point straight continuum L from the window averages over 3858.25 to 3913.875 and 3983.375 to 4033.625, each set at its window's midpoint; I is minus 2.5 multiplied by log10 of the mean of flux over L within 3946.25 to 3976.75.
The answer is 0.34 mag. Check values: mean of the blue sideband 4.75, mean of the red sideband 5.7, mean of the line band 3.9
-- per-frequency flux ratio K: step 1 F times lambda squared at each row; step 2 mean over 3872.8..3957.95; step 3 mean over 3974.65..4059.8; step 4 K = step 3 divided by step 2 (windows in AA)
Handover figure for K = 1.38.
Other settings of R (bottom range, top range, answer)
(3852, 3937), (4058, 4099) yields 1.40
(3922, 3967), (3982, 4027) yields 1.58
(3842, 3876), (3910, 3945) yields 0.78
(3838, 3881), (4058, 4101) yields 1.32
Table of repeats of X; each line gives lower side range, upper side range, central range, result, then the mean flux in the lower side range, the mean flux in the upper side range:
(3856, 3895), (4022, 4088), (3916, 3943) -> 8.64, 4.67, 5.74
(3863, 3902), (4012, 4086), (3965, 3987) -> 5.63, 4.7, 5.75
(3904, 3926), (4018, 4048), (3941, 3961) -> 1.68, 4.83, 5.77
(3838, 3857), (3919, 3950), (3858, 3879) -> -2.58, 4.65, 3.46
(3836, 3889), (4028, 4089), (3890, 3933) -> 3.99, 4.63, 5.73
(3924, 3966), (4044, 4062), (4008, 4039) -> -3.72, 3.7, 5.77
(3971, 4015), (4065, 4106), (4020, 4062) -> -3.10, 5.29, 5.49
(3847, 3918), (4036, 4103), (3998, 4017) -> -1.45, 4.8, 5.65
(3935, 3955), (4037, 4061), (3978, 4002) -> -3.36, 4.01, 5.8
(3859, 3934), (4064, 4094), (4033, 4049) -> -0.76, 4.51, 5.72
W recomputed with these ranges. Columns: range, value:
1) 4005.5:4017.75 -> 5.708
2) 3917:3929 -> 3.142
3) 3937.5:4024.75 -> 1.84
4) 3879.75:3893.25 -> 3.979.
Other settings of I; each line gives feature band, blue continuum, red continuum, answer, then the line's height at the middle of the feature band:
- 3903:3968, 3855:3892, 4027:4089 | 0.239 mag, 5.03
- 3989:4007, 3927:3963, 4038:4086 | -0.197 mag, 4.64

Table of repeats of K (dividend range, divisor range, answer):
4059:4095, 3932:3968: 1.64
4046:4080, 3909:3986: 1.52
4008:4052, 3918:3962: 1.55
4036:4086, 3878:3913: 1.34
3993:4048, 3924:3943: 2.14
